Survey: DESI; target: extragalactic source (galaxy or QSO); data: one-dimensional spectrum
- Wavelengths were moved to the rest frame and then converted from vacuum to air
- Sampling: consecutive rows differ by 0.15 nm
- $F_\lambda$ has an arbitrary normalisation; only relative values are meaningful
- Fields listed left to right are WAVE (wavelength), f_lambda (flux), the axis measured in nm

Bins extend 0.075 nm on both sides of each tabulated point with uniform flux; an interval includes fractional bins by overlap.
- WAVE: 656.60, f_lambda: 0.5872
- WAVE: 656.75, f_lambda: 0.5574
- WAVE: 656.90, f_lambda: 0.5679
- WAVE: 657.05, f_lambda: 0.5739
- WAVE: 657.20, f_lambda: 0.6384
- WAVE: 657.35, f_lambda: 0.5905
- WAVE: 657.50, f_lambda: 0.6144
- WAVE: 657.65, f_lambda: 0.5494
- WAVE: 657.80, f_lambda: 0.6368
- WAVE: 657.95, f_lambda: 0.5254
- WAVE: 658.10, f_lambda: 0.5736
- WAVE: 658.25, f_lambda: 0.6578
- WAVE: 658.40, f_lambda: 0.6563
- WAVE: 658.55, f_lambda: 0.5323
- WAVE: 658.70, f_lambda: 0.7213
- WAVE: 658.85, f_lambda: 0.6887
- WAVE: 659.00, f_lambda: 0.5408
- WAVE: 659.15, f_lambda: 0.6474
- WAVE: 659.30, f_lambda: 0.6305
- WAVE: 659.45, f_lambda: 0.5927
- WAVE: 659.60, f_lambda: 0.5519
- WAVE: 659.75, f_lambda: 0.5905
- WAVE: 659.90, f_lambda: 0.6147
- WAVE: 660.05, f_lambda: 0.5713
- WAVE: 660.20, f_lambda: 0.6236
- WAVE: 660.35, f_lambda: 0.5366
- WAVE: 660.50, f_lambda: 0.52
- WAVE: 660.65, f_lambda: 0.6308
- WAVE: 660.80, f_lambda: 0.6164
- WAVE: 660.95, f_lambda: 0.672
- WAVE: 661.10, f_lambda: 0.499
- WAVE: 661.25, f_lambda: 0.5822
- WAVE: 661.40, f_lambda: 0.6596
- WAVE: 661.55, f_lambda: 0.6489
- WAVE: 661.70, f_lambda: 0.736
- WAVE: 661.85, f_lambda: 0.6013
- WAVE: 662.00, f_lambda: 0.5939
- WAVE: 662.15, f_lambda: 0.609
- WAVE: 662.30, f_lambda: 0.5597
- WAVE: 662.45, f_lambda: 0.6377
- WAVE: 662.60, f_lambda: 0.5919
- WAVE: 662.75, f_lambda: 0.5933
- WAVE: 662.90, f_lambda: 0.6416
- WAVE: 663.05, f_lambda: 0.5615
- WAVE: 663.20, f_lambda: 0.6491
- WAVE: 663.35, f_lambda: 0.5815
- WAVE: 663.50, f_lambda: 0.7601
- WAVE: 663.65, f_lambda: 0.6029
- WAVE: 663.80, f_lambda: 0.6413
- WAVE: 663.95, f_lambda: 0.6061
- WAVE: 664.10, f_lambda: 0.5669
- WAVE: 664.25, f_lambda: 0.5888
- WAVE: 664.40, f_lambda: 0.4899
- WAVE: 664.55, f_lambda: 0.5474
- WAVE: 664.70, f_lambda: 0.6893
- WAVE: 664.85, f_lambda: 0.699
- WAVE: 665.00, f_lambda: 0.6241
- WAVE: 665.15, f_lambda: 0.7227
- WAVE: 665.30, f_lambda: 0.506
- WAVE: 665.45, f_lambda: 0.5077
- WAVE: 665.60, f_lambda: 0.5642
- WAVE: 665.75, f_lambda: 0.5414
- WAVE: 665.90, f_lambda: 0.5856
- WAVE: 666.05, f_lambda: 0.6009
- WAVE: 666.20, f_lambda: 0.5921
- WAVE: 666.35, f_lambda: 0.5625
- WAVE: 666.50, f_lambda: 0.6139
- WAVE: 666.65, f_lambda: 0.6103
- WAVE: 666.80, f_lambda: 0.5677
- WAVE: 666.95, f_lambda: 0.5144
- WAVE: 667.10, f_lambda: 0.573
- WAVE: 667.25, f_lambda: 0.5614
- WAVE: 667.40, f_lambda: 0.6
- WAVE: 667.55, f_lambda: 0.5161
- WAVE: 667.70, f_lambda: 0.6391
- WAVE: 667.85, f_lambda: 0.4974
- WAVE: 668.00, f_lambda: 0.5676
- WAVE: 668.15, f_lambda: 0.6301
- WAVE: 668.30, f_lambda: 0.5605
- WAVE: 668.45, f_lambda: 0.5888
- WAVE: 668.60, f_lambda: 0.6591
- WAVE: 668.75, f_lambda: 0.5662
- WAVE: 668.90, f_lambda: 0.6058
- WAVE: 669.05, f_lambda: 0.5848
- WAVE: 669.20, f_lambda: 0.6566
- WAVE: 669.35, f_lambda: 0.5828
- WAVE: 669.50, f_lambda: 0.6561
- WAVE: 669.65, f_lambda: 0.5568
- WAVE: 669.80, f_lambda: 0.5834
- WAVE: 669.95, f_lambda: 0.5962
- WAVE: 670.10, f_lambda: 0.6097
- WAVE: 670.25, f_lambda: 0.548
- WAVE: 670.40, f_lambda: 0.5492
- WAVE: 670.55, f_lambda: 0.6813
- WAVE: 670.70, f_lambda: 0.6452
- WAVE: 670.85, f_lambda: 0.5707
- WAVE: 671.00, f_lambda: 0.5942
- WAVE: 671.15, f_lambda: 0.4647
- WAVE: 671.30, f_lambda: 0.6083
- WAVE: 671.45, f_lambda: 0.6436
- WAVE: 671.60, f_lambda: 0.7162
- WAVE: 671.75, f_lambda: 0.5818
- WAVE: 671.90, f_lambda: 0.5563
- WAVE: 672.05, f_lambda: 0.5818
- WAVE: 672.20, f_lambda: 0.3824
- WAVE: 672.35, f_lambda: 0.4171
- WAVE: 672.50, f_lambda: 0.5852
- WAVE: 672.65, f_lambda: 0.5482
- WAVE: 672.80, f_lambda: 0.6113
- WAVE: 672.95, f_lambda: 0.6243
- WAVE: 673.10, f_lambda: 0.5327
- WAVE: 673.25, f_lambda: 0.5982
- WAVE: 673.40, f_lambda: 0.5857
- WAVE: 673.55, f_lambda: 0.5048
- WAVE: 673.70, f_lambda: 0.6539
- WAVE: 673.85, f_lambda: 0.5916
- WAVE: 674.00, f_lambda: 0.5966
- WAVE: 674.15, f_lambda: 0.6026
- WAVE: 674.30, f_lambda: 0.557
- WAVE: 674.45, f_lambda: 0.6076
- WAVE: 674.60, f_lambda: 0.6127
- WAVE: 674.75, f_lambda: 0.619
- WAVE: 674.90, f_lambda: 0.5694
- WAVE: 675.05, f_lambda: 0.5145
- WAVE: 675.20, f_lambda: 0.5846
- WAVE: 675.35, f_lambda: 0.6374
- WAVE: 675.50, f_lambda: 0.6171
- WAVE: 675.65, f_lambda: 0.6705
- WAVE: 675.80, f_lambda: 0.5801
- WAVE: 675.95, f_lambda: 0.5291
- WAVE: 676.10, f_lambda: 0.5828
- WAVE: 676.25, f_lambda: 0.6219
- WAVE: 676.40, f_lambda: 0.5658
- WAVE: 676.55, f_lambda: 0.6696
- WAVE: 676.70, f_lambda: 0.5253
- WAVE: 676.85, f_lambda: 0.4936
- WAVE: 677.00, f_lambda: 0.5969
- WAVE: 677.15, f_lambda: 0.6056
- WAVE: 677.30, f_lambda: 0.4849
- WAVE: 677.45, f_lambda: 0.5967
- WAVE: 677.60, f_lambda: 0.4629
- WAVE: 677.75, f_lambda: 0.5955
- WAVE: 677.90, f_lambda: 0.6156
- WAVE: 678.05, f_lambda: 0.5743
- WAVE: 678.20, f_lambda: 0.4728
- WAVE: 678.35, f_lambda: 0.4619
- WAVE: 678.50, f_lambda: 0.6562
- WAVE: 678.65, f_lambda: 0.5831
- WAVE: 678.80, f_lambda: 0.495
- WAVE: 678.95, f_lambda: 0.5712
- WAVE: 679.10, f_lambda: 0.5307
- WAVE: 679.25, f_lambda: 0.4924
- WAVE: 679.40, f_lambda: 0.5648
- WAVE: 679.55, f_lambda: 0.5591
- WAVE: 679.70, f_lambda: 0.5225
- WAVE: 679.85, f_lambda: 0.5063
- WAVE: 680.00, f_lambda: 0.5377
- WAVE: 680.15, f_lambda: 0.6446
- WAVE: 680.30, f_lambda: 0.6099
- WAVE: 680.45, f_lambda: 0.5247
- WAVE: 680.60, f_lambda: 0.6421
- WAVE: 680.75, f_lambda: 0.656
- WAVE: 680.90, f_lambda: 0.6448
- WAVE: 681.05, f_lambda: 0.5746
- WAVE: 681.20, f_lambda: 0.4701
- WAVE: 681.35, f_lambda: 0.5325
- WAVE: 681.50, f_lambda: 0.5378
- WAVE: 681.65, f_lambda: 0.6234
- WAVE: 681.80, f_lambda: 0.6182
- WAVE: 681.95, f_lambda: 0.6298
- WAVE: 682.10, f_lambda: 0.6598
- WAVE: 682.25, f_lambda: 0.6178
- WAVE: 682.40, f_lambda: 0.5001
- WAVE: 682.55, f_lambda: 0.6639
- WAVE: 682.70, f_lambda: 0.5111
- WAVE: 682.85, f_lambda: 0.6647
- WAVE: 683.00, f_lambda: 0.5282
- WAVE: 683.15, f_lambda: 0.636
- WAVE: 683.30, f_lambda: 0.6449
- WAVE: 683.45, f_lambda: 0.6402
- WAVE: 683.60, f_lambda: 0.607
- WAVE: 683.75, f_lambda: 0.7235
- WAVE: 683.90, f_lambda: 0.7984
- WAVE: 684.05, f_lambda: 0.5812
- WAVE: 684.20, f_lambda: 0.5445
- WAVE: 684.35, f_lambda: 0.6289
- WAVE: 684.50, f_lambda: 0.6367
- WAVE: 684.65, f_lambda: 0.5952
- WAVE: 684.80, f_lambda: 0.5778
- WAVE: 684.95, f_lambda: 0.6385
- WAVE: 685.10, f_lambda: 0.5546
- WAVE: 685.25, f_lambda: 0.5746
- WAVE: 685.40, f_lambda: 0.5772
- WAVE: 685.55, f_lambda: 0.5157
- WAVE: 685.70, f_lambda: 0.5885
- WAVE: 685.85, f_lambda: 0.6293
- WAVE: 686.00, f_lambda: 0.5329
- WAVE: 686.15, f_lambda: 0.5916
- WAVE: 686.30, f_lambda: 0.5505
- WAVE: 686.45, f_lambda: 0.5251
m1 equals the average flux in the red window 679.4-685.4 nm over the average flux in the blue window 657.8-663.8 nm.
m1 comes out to 0.98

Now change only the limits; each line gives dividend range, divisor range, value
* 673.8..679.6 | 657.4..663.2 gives 0.94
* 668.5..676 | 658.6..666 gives 0.97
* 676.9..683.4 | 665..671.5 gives 0.98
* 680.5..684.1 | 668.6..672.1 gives 1.02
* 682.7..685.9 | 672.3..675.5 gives 1.05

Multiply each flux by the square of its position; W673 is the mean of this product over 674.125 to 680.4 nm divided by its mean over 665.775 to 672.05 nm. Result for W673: 1.0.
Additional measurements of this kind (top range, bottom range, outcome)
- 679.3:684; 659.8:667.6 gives 1.06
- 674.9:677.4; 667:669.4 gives 1.01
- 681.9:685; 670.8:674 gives 1.12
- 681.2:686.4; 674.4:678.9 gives 1.07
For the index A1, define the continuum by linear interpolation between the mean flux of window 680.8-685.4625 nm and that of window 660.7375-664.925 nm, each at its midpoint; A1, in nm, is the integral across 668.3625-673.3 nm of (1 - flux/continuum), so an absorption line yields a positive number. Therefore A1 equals 0.22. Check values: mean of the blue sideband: 0.615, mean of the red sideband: 0.605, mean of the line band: 0.584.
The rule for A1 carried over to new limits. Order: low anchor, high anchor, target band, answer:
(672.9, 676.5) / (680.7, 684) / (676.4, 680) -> 0.304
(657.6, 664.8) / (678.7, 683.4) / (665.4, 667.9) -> 0.127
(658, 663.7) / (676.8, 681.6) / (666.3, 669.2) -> 0.047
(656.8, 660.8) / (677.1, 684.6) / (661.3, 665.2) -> -0.172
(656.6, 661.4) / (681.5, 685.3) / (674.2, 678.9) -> 0.284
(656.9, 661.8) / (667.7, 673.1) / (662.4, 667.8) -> -0.007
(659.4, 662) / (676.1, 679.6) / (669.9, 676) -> -0.136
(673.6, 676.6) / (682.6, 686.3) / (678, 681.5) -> 0.256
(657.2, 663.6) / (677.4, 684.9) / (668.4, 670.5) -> 0.007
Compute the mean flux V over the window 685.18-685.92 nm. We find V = 0.577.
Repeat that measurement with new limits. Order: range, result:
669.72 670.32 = 0.584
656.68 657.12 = 0.566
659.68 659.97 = 0.603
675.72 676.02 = 0.557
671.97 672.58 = 0.493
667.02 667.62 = 0.563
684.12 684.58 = 0.603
